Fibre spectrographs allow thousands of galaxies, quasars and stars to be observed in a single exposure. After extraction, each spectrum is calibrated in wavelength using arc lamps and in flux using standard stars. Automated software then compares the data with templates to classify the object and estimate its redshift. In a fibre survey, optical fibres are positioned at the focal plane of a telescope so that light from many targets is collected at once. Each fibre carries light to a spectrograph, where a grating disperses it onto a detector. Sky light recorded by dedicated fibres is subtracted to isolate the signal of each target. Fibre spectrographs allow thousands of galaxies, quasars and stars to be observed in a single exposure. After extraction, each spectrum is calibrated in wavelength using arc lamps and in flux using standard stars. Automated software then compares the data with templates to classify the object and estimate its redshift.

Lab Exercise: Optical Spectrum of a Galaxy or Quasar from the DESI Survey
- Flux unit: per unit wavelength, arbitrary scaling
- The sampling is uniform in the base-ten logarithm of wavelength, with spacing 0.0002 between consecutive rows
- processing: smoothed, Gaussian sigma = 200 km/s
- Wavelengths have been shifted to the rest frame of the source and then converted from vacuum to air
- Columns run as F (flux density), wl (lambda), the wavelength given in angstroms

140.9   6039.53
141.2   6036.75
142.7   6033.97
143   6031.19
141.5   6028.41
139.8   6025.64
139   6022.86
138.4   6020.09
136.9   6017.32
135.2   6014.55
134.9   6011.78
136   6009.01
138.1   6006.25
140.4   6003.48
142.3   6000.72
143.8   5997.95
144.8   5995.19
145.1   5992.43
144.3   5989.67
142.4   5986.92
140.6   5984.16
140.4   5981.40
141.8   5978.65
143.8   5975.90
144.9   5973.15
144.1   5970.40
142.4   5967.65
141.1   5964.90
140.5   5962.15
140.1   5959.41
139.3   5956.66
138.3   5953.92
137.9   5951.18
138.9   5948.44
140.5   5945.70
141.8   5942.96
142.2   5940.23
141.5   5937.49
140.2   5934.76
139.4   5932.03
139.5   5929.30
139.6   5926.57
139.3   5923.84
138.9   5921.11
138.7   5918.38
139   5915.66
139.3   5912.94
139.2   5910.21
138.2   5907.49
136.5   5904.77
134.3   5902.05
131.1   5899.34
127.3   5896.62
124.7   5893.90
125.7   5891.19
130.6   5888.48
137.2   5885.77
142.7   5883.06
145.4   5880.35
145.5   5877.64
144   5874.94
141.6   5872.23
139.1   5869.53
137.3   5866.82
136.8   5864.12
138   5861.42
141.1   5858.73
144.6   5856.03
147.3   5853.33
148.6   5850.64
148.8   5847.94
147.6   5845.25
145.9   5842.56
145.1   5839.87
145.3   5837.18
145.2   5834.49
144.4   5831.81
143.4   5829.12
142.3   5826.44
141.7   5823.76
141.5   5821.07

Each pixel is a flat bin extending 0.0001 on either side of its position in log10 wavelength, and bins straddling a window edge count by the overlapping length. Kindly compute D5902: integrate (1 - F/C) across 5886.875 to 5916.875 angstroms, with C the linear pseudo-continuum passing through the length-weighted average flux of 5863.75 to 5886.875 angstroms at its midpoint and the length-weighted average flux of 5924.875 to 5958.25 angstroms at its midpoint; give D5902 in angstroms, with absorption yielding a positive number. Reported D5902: 1.6 angstroms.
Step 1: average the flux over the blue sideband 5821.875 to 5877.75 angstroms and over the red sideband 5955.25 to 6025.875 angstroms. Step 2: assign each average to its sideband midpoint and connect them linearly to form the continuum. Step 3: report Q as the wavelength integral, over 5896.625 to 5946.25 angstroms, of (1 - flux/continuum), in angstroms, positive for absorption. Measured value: 1.2 angstroms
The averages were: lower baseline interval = 143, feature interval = 139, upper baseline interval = 141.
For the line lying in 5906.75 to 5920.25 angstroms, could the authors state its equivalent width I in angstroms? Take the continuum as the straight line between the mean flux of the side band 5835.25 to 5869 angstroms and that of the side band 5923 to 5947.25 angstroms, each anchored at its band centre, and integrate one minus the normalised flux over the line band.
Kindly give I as 0.2 angstroms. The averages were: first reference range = 144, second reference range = 140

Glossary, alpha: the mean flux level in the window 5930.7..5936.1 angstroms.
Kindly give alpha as 140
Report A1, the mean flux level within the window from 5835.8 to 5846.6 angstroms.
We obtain 146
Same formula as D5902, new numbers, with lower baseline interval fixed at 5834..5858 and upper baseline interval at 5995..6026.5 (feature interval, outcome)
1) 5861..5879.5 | 0.59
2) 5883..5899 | 1.54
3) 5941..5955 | 0.21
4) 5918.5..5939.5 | 0.41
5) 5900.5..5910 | 0.47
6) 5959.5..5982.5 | -0.26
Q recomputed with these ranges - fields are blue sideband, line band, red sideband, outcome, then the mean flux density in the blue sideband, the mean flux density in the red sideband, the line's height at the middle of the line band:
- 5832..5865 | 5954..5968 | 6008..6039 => 0.07 angstroms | 145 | 139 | 141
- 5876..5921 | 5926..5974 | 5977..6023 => -0.83 angstroms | 136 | 140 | 138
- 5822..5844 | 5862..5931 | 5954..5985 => 2.73 angstroms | 144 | 142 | 143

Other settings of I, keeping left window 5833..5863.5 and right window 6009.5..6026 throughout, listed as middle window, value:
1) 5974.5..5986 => -0.2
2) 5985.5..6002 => -0.7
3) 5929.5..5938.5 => 0.1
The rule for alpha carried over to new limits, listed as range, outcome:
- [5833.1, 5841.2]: 145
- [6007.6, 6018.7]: 136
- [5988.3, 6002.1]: 144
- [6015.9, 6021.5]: 138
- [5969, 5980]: 144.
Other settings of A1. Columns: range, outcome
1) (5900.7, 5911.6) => 137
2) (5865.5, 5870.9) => 138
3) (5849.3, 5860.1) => 145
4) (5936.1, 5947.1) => 142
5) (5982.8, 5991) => 142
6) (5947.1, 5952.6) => 138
